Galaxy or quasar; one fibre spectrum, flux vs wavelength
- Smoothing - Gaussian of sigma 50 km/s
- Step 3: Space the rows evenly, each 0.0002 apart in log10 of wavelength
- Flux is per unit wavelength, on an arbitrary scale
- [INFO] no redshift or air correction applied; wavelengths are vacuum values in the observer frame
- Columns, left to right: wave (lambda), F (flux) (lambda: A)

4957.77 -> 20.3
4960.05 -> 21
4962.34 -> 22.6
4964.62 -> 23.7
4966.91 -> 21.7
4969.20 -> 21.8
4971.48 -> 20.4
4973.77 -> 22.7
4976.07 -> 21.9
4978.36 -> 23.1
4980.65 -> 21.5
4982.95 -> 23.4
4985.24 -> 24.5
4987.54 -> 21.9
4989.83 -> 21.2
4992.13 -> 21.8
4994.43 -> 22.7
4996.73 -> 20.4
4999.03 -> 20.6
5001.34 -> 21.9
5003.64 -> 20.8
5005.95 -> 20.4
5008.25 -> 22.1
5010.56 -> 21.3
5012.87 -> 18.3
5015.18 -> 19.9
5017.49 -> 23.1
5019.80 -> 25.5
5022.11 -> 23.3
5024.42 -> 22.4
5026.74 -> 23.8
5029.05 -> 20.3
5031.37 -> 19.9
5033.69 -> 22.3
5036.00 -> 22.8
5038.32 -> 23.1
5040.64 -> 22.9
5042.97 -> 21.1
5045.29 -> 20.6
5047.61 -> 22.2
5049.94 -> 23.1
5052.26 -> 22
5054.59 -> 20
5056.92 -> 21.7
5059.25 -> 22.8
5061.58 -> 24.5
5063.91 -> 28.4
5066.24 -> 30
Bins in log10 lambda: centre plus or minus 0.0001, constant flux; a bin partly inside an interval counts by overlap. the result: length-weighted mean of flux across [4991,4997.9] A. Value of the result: 21.6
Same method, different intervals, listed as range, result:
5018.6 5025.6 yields 23.7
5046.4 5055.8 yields 21.8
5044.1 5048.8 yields 21.4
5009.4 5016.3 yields 19.8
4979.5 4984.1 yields 22.5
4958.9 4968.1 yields 22.2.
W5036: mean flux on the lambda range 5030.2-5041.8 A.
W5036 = 22.2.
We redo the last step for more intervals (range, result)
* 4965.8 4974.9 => 21.7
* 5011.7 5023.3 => 22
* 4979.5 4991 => 22.5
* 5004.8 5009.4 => 21.3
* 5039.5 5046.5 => 21.5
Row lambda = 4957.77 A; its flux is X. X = 20.3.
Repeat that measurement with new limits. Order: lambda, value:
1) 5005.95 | 20.4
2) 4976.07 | 21.9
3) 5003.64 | 20.8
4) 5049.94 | 23.1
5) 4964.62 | 23.7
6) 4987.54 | 21.9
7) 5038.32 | 23.1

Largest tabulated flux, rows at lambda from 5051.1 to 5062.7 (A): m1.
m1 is 24.5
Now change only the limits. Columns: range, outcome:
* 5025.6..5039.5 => 23.8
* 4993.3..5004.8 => 22.7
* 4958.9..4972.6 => 23.7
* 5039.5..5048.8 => 22.9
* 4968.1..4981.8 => 23.1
